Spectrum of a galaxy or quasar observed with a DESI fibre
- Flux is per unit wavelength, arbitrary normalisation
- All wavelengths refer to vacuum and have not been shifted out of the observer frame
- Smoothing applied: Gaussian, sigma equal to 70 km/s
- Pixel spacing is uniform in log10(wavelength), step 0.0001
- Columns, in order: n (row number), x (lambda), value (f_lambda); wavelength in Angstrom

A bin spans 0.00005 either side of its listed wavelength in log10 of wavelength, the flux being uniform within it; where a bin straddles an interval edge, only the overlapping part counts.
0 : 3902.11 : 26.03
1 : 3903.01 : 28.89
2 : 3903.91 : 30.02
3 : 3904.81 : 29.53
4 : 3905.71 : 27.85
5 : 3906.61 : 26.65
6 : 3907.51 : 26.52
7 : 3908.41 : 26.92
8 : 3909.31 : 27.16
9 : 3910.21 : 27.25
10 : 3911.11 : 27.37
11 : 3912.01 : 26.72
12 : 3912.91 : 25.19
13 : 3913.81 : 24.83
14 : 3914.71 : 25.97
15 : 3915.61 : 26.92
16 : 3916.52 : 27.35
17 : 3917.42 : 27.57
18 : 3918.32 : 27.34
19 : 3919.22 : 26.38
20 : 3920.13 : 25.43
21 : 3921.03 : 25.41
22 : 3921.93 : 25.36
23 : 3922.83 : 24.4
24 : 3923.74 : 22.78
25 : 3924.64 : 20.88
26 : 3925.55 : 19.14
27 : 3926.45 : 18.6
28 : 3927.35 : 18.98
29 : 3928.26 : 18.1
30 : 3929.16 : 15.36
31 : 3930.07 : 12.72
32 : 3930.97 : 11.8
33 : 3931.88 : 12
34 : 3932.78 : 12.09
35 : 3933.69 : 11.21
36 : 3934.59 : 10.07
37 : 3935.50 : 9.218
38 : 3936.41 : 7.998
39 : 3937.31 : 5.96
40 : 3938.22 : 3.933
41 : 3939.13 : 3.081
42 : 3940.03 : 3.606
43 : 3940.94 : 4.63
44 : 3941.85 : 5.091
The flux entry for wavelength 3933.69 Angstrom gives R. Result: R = 11.21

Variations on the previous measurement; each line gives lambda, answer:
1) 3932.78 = 12.09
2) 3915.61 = 26.92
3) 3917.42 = 27.57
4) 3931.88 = 12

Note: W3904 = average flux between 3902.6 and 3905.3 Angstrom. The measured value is 29.4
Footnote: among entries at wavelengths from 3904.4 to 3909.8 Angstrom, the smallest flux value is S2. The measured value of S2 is 26.52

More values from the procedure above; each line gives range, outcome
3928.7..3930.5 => 12.72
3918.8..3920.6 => 25.43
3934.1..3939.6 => 3.081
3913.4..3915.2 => 24.83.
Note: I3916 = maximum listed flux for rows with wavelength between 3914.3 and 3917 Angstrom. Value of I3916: 27.35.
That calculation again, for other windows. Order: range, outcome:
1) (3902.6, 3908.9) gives 30.02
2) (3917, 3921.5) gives 27.57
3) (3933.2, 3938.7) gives 11.21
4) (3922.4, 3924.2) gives 24.4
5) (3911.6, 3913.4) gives 26.72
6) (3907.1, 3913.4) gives 27.37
